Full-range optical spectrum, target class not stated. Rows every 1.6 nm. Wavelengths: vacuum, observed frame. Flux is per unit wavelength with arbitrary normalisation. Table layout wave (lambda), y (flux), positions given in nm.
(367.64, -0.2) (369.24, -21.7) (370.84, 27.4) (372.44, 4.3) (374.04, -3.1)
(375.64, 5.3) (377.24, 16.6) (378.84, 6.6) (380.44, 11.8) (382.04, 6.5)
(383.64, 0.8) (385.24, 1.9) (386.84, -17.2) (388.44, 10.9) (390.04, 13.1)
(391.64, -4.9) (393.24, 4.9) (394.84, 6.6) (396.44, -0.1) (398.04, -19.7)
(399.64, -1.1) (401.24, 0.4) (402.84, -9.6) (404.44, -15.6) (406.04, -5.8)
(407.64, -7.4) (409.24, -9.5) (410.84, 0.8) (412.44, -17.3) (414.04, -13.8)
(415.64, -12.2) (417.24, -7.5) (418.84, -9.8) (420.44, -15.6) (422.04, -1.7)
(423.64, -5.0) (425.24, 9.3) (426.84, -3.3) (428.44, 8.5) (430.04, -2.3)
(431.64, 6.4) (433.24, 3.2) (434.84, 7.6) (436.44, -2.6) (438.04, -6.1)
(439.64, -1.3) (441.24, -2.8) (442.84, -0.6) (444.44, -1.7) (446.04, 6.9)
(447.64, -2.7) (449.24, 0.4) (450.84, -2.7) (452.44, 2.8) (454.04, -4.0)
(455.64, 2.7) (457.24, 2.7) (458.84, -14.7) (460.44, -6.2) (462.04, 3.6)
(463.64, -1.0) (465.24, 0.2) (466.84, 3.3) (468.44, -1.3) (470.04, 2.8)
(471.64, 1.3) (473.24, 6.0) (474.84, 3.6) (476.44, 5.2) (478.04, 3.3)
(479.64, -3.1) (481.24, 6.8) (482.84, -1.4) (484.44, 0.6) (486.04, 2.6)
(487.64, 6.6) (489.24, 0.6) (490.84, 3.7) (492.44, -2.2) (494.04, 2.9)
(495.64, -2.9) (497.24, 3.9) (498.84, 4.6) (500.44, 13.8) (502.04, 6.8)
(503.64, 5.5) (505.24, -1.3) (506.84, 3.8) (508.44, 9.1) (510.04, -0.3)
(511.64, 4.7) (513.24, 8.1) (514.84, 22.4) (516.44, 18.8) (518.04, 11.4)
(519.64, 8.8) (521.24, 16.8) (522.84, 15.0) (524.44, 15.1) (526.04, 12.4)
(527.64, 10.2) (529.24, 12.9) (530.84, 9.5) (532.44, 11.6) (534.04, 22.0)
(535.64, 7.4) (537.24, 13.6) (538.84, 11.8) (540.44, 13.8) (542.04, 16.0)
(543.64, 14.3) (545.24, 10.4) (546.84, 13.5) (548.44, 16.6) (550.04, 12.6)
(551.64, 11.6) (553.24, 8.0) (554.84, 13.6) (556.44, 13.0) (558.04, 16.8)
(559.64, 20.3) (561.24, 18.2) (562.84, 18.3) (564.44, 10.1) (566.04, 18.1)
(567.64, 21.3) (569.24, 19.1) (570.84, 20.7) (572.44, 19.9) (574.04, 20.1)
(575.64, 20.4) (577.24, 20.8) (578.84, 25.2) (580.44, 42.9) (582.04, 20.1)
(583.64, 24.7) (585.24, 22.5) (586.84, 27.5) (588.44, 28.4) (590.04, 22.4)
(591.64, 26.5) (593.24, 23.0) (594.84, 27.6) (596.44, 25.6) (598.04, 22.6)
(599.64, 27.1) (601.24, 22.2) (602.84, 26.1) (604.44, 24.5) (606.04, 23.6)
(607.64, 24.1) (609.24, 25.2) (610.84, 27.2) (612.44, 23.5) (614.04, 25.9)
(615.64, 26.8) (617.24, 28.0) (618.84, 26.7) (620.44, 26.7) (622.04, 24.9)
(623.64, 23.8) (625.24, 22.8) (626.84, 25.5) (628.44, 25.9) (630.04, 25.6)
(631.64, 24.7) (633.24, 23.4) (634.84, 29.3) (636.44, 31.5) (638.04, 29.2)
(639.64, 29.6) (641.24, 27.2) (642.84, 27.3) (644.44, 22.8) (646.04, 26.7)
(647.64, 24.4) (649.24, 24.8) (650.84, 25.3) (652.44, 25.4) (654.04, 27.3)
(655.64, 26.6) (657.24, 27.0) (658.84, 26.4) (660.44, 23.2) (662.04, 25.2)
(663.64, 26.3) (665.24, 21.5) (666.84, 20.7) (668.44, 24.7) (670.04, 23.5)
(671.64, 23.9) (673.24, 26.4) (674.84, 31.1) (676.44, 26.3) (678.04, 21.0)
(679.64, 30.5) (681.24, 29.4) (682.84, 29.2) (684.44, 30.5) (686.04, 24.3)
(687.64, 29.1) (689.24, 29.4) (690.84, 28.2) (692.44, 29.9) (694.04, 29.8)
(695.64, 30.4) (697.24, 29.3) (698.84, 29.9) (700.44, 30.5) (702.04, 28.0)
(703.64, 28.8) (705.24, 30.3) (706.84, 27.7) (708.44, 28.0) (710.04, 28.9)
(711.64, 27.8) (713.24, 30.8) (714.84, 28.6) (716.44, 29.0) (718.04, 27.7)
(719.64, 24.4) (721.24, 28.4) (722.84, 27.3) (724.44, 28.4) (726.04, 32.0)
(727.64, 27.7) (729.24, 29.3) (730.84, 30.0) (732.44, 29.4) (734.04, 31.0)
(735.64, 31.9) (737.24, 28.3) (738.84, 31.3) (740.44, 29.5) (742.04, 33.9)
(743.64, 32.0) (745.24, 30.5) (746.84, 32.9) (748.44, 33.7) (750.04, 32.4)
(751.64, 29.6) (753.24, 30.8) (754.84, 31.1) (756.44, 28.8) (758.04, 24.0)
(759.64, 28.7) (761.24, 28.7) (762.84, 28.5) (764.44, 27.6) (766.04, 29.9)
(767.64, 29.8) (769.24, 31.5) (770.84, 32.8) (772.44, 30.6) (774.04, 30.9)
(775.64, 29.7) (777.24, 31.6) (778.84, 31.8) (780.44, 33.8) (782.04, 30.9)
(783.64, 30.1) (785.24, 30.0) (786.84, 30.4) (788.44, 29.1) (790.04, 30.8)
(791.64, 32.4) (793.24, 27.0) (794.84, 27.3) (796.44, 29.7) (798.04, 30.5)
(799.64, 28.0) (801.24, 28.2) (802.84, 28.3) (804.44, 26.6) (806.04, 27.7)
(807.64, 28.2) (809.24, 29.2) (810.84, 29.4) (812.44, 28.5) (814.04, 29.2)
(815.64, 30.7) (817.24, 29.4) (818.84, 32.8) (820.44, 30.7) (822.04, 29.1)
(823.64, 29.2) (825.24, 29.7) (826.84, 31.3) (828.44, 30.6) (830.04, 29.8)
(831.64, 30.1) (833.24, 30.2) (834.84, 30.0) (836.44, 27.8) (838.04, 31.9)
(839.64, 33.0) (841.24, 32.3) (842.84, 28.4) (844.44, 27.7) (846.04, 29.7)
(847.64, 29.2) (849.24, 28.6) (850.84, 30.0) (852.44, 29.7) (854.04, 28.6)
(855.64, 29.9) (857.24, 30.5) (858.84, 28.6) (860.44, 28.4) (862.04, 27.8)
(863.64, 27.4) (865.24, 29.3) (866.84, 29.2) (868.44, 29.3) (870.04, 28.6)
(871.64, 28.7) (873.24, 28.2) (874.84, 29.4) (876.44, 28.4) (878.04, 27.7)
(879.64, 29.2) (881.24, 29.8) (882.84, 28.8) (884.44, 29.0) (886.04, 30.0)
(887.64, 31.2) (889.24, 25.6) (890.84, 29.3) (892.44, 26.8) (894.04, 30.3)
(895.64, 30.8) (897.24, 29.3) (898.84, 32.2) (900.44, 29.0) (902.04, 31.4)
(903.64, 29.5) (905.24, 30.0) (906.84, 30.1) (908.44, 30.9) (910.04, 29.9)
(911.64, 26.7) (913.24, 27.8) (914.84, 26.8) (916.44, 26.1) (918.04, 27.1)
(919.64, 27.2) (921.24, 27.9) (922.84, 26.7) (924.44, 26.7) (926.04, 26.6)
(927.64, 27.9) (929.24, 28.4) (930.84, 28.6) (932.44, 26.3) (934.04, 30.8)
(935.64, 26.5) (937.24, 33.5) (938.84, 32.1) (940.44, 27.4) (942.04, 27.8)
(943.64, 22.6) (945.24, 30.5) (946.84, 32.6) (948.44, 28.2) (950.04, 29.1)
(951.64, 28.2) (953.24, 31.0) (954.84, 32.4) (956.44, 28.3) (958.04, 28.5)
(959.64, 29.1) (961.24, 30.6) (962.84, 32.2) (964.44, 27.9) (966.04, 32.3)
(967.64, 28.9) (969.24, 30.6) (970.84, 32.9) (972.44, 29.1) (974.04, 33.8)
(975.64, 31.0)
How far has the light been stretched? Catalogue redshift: 0.286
